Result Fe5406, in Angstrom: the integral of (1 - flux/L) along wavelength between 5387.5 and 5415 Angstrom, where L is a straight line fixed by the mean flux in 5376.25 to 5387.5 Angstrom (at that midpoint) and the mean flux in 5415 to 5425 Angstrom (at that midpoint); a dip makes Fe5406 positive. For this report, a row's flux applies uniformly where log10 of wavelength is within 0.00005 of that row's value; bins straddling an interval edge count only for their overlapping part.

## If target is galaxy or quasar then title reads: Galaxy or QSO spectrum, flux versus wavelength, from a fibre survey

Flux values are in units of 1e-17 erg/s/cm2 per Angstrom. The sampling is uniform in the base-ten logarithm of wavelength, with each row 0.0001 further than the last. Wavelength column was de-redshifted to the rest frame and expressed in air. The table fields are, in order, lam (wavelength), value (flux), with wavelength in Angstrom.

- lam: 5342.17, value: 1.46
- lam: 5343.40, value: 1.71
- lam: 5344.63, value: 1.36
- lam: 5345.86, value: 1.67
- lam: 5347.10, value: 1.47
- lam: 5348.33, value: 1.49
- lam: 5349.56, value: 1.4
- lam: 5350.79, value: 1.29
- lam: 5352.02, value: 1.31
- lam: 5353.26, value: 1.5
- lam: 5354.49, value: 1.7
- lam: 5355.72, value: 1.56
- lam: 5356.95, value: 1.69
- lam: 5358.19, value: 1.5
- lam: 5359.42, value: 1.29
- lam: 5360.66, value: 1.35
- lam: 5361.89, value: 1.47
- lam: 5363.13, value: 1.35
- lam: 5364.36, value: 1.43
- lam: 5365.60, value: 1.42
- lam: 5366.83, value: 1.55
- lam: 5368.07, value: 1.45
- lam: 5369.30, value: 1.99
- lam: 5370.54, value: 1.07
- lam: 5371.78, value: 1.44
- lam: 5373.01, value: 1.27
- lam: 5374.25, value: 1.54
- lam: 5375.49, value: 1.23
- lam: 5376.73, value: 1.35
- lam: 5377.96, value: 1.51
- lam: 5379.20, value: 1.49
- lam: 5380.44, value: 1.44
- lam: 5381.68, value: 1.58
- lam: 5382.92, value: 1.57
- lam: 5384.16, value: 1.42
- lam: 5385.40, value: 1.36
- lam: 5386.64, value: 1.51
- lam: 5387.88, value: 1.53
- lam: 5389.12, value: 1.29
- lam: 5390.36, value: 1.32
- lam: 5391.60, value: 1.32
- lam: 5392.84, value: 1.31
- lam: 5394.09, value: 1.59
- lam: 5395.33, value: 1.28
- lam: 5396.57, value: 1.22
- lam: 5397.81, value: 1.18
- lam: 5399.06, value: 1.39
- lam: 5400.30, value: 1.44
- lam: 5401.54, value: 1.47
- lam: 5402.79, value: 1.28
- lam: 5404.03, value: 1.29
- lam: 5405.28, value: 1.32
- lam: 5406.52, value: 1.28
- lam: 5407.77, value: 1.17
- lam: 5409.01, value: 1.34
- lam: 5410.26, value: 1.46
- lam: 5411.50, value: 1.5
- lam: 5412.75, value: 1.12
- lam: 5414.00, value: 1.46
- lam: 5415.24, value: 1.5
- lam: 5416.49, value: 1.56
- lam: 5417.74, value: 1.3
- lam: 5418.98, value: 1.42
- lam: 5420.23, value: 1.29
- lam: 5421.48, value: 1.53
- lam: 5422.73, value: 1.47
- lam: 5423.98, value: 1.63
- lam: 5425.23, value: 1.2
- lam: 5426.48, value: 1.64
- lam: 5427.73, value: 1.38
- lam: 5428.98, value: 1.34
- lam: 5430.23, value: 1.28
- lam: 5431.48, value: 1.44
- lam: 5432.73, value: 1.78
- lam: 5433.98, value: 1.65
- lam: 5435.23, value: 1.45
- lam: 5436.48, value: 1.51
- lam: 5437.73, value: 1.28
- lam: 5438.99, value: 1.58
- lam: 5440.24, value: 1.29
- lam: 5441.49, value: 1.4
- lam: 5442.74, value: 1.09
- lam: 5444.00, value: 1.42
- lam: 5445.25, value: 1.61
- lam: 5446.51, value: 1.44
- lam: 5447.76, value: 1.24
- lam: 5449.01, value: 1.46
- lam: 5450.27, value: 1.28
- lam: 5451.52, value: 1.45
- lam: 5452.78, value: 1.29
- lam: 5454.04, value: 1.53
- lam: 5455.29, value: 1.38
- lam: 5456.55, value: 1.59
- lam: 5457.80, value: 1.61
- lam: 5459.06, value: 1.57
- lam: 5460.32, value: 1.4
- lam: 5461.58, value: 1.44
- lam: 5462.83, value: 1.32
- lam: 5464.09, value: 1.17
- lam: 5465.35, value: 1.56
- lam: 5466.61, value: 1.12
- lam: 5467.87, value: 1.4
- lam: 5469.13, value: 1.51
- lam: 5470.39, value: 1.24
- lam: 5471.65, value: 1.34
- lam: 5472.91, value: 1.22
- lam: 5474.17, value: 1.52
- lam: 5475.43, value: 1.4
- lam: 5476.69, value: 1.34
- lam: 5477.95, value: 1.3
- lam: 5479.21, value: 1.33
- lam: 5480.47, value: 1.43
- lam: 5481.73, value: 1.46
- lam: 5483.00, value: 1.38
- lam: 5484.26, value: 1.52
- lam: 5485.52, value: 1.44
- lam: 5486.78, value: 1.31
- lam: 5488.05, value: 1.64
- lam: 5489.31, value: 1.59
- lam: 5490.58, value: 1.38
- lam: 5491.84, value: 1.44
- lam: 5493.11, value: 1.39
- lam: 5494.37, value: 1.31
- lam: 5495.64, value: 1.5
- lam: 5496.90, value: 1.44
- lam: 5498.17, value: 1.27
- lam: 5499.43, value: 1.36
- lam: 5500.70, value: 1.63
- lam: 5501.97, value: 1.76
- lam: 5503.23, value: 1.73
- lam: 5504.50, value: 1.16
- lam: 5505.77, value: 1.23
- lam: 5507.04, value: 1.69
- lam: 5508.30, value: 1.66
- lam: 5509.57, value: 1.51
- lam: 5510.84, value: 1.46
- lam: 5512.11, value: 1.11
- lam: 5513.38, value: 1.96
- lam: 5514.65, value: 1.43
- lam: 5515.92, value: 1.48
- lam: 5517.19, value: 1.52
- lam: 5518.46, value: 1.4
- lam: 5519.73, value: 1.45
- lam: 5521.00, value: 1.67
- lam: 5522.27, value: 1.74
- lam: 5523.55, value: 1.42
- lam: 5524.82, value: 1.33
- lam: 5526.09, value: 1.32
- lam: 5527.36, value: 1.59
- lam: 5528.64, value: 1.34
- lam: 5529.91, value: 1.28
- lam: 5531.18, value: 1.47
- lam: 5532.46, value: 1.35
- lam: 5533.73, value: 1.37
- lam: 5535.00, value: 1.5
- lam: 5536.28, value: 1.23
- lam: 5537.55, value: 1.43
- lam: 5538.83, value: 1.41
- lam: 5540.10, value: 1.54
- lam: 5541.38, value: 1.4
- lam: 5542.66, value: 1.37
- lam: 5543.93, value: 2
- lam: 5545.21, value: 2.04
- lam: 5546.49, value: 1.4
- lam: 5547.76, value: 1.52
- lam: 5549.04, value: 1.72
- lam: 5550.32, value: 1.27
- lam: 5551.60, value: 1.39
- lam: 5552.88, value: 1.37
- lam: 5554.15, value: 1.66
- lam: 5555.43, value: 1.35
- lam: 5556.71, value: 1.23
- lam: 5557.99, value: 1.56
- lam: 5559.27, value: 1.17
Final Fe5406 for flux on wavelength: 2.2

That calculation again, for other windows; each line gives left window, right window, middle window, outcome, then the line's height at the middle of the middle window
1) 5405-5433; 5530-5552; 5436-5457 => 0.4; 1.42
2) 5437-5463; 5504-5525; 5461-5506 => 1.5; 1.45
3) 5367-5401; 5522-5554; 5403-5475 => 1.5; 1.43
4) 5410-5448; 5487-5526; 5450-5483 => 1.4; 1.46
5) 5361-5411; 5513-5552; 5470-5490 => 0.7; 1.46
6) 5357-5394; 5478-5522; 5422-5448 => 0.2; 1.45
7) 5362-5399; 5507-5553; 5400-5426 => 0.9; 1.43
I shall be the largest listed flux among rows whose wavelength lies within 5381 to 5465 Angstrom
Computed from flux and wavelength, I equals 1.78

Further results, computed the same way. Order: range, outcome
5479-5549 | 2.04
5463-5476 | 1.56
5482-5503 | 1.76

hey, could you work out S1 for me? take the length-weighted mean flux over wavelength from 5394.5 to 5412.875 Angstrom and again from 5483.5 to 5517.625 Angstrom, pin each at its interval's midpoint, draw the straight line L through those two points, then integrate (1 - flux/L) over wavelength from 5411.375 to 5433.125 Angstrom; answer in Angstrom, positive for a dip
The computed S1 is -1.2 Angstrom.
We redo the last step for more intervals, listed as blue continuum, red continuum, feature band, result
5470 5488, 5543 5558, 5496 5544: 0.1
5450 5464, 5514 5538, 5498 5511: -0.6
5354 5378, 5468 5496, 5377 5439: 1.2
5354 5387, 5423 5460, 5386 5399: 0.9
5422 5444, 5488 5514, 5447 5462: 0.1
